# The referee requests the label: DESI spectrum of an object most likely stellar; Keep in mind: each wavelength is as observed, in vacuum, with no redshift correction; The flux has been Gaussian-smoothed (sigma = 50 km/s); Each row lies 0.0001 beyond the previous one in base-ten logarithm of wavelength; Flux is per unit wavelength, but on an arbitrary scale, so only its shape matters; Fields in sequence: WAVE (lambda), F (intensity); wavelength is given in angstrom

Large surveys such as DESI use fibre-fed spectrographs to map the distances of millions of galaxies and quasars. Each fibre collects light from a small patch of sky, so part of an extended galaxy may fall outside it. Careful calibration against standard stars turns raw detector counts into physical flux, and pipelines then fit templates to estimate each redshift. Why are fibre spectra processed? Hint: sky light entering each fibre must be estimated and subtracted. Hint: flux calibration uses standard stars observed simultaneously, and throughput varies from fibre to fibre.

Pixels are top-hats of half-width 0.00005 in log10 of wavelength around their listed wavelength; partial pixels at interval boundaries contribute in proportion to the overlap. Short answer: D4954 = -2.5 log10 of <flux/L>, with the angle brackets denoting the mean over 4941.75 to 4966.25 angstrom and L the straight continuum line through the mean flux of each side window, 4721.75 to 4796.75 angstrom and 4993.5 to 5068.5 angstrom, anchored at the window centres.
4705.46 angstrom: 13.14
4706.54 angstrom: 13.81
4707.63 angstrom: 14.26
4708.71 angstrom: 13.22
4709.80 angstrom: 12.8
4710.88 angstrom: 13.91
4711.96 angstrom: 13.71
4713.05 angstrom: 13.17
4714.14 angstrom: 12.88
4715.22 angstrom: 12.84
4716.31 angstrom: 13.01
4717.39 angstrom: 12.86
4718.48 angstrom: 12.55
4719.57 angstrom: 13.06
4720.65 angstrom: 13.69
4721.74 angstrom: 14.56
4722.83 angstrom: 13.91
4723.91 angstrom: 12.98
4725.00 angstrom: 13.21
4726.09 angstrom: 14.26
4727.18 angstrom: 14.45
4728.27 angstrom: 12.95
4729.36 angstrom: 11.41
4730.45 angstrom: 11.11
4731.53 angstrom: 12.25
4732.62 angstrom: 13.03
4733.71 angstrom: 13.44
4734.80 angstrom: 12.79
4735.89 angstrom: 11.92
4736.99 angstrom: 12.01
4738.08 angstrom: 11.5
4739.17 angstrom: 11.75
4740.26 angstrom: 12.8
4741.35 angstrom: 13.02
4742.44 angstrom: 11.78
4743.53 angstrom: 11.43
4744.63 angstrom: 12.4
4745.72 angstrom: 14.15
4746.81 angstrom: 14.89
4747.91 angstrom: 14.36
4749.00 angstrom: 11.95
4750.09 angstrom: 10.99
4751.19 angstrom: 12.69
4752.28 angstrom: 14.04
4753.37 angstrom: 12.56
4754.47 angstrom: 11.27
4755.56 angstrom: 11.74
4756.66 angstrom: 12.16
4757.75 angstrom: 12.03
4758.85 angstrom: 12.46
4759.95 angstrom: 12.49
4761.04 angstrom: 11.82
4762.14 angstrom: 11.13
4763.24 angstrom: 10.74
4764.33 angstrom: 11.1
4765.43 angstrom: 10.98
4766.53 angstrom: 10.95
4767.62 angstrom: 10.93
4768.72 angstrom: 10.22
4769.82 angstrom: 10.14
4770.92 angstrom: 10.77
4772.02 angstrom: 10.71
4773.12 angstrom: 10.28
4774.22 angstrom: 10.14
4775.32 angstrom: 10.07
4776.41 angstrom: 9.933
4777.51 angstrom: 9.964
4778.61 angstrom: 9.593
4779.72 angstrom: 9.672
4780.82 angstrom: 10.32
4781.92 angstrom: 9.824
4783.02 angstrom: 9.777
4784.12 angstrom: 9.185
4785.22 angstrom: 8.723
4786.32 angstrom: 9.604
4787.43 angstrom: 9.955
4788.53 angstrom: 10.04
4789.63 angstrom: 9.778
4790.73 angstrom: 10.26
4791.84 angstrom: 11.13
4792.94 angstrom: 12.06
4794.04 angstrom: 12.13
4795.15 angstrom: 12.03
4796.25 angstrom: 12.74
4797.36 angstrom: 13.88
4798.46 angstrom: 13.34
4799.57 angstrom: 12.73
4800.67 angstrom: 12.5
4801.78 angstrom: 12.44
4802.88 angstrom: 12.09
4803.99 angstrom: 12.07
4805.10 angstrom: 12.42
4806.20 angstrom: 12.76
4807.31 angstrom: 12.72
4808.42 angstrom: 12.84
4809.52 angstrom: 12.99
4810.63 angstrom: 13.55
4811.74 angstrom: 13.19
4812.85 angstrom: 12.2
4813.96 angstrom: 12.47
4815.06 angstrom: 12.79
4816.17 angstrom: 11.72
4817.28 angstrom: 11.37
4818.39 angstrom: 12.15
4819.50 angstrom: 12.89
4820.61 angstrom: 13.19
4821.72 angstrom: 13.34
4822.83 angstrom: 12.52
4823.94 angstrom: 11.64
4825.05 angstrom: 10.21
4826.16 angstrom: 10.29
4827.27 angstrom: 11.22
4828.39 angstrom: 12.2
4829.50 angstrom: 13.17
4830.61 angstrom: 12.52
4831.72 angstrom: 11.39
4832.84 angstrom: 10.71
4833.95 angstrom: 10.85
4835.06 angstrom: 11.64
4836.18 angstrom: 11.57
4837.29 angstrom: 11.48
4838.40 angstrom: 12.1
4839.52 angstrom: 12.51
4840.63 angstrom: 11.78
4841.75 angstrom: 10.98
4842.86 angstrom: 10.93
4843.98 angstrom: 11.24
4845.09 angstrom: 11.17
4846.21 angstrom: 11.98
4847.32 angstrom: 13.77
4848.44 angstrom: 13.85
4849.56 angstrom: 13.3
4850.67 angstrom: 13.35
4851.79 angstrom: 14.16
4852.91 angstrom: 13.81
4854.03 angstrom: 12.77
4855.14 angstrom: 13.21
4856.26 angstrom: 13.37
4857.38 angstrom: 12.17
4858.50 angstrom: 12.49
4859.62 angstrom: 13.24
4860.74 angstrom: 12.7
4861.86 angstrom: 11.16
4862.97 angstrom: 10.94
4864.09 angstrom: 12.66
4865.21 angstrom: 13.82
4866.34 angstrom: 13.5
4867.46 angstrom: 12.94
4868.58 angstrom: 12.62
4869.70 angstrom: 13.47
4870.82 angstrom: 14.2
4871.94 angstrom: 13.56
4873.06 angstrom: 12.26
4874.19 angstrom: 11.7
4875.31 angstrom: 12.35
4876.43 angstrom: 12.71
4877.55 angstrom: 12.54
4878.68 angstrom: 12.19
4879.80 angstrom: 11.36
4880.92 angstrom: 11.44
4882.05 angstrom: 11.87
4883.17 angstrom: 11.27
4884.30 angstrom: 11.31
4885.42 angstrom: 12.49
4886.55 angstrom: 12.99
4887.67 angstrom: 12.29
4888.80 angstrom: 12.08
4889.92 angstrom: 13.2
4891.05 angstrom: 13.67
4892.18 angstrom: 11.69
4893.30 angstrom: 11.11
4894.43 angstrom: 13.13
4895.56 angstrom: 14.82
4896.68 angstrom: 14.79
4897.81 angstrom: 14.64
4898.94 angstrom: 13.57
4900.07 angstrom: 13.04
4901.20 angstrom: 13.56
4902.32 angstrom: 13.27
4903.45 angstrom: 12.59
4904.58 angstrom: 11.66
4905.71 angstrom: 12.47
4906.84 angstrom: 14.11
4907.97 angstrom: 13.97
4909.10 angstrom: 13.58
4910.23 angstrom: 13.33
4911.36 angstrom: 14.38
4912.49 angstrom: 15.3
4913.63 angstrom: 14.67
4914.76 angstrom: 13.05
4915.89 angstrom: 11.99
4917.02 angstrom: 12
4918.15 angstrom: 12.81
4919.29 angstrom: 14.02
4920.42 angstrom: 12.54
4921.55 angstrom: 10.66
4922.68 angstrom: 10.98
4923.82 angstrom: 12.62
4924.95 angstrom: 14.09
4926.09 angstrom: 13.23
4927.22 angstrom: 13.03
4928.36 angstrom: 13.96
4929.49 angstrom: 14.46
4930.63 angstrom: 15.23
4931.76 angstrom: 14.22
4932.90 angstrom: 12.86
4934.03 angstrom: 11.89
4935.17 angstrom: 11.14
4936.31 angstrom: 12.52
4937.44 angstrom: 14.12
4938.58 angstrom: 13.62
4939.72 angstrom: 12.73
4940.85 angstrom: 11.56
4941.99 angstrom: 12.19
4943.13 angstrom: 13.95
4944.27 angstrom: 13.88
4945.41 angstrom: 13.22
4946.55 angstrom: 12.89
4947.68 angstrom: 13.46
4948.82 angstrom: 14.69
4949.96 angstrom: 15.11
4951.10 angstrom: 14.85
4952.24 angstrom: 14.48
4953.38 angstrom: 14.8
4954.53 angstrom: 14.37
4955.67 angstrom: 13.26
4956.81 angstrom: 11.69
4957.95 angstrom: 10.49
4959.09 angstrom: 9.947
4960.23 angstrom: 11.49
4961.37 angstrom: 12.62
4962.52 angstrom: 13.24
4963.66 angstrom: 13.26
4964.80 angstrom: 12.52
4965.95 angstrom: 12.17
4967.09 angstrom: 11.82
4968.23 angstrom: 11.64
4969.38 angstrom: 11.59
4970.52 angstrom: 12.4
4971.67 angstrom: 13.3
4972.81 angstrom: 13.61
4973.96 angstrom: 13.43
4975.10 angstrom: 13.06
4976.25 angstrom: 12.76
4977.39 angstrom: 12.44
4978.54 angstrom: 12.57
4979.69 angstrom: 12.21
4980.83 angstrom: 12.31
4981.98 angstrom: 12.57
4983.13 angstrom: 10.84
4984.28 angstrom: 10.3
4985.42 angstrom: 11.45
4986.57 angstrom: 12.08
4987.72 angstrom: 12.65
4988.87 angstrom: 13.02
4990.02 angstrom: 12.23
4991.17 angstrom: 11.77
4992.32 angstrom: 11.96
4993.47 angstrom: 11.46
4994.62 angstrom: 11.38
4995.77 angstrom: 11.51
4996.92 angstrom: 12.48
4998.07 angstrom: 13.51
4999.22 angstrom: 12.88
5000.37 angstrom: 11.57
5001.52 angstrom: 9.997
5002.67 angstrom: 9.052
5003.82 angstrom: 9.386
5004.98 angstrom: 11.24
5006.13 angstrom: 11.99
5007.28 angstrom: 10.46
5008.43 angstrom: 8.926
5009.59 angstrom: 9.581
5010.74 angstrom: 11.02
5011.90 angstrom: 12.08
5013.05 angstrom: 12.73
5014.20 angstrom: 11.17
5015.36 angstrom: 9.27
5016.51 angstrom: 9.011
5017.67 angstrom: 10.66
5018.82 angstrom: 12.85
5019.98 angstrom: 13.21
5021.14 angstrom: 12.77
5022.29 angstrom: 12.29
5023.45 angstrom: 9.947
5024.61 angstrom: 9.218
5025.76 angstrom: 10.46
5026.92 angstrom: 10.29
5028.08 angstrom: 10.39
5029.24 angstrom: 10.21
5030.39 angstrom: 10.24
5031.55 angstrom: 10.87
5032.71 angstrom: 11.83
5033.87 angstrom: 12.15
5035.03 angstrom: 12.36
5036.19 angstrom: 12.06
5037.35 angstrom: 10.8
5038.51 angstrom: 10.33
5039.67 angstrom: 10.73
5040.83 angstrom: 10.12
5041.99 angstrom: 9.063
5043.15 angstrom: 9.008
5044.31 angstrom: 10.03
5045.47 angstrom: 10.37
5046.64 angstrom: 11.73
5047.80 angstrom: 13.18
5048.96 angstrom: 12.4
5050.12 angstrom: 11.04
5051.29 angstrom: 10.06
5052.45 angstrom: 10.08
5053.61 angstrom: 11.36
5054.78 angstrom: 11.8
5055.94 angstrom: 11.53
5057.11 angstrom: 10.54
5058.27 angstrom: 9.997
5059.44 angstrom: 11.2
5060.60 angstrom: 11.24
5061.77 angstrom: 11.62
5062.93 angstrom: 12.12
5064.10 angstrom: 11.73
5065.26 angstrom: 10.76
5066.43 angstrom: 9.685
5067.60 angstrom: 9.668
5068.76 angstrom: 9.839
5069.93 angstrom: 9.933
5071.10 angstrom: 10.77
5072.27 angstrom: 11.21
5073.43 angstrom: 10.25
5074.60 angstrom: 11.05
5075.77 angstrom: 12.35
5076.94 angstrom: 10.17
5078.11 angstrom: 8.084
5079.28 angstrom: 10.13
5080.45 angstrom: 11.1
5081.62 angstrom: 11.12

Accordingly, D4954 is -0.18 mag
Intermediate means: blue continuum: 11.6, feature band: 13.1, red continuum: 11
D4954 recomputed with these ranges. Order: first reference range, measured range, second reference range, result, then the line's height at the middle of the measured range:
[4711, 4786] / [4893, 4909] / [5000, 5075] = -0.18 mag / 11.4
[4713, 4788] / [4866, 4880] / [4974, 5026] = -0.10 mag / 11.7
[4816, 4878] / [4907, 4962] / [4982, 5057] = -0.13 mag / 11.7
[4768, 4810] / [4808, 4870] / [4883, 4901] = -0.03 mag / 12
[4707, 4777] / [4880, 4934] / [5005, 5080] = -0.14 mag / 11.5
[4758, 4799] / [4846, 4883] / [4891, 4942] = -0.04 mag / 12.3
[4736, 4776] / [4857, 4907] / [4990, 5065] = -0.11 mag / 11.5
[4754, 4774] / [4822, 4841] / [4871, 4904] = 0.03 mag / 12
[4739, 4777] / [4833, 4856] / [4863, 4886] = 0.00 mag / 12.3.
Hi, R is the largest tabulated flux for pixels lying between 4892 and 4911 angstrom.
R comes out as 14.82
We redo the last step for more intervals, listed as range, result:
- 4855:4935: 15.3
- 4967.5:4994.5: 13.61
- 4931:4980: 15.11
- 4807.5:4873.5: 14.2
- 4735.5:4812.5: 14.89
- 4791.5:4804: 13.88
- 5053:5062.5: 11.8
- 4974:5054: 13.51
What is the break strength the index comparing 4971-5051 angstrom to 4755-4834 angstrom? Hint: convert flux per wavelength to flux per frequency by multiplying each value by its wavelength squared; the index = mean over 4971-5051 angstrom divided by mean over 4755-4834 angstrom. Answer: 1.08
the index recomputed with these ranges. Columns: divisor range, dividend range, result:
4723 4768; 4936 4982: 1.14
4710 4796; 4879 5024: 1.15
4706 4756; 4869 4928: 1.07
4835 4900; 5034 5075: 0.93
